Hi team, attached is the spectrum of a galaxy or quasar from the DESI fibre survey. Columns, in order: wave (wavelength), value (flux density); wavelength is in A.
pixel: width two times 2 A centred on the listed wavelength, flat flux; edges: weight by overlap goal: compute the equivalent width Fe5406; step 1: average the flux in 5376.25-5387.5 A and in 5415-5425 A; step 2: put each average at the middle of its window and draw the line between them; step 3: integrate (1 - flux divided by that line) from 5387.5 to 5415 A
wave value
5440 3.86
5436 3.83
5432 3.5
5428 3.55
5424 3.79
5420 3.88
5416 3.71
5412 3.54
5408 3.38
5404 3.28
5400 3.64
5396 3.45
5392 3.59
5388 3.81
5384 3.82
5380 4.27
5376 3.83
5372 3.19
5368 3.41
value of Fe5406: 2.6 A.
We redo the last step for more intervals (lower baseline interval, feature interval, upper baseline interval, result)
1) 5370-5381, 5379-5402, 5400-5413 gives -1.0 A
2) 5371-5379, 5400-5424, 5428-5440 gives 0.5 A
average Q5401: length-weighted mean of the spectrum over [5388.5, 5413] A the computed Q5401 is 3.5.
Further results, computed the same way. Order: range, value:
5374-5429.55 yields 3.68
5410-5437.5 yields 3.68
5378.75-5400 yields 3.76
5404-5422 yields 3.59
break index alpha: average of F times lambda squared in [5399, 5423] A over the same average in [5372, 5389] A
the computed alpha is 0.9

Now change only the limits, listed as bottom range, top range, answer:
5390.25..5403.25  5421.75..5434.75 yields 1.04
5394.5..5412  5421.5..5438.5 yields 1.08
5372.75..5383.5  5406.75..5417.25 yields 0.92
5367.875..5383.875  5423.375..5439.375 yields 1.01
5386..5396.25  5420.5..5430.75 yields 1.02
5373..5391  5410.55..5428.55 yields 0.97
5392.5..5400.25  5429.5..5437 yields 1.04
